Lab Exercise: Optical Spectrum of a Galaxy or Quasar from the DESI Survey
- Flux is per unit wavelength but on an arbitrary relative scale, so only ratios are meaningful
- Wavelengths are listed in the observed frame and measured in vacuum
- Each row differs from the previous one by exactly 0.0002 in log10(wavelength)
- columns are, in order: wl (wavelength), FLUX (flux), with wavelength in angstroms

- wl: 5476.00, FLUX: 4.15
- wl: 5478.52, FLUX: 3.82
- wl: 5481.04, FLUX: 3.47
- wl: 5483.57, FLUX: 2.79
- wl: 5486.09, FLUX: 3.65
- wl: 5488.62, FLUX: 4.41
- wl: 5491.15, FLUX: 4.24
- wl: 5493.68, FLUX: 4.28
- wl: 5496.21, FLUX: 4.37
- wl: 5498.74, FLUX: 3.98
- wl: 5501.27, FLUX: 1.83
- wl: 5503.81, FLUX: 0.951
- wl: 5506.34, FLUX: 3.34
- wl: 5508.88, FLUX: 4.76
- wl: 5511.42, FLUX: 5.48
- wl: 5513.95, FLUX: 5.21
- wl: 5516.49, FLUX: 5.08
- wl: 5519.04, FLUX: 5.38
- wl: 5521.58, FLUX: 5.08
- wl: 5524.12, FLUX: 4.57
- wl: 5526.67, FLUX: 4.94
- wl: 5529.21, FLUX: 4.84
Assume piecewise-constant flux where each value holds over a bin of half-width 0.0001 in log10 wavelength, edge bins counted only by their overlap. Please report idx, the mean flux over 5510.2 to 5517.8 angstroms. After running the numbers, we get 5.26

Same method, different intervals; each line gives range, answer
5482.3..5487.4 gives 3.23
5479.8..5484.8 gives 3.13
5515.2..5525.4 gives 5.02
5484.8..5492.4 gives 4.09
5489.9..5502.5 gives 3.75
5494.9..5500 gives 4.18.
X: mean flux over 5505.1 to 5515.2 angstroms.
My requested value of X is 4.7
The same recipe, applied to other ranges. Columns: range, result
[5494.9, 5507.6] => 2.9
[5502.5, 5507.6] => 2.14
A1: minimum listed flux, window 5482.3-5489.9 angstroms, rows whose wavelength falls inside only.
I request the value 2.79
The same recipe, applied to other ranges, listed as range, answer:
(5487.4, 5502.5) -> 1.83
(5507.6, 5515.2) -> 4.76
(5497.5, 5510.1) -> 0.951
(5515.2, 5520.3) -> 5.08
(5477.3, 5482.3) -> 3.47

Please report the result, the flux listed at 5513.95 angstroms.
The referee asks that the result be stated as 5.21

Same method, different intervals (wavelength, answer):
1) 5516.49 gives 5.08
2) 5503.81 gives 0.951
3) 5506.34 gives 3.34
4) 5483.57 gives 2.79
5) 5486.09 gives 3.65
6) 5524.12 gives 4.57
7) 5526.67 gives 4.94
